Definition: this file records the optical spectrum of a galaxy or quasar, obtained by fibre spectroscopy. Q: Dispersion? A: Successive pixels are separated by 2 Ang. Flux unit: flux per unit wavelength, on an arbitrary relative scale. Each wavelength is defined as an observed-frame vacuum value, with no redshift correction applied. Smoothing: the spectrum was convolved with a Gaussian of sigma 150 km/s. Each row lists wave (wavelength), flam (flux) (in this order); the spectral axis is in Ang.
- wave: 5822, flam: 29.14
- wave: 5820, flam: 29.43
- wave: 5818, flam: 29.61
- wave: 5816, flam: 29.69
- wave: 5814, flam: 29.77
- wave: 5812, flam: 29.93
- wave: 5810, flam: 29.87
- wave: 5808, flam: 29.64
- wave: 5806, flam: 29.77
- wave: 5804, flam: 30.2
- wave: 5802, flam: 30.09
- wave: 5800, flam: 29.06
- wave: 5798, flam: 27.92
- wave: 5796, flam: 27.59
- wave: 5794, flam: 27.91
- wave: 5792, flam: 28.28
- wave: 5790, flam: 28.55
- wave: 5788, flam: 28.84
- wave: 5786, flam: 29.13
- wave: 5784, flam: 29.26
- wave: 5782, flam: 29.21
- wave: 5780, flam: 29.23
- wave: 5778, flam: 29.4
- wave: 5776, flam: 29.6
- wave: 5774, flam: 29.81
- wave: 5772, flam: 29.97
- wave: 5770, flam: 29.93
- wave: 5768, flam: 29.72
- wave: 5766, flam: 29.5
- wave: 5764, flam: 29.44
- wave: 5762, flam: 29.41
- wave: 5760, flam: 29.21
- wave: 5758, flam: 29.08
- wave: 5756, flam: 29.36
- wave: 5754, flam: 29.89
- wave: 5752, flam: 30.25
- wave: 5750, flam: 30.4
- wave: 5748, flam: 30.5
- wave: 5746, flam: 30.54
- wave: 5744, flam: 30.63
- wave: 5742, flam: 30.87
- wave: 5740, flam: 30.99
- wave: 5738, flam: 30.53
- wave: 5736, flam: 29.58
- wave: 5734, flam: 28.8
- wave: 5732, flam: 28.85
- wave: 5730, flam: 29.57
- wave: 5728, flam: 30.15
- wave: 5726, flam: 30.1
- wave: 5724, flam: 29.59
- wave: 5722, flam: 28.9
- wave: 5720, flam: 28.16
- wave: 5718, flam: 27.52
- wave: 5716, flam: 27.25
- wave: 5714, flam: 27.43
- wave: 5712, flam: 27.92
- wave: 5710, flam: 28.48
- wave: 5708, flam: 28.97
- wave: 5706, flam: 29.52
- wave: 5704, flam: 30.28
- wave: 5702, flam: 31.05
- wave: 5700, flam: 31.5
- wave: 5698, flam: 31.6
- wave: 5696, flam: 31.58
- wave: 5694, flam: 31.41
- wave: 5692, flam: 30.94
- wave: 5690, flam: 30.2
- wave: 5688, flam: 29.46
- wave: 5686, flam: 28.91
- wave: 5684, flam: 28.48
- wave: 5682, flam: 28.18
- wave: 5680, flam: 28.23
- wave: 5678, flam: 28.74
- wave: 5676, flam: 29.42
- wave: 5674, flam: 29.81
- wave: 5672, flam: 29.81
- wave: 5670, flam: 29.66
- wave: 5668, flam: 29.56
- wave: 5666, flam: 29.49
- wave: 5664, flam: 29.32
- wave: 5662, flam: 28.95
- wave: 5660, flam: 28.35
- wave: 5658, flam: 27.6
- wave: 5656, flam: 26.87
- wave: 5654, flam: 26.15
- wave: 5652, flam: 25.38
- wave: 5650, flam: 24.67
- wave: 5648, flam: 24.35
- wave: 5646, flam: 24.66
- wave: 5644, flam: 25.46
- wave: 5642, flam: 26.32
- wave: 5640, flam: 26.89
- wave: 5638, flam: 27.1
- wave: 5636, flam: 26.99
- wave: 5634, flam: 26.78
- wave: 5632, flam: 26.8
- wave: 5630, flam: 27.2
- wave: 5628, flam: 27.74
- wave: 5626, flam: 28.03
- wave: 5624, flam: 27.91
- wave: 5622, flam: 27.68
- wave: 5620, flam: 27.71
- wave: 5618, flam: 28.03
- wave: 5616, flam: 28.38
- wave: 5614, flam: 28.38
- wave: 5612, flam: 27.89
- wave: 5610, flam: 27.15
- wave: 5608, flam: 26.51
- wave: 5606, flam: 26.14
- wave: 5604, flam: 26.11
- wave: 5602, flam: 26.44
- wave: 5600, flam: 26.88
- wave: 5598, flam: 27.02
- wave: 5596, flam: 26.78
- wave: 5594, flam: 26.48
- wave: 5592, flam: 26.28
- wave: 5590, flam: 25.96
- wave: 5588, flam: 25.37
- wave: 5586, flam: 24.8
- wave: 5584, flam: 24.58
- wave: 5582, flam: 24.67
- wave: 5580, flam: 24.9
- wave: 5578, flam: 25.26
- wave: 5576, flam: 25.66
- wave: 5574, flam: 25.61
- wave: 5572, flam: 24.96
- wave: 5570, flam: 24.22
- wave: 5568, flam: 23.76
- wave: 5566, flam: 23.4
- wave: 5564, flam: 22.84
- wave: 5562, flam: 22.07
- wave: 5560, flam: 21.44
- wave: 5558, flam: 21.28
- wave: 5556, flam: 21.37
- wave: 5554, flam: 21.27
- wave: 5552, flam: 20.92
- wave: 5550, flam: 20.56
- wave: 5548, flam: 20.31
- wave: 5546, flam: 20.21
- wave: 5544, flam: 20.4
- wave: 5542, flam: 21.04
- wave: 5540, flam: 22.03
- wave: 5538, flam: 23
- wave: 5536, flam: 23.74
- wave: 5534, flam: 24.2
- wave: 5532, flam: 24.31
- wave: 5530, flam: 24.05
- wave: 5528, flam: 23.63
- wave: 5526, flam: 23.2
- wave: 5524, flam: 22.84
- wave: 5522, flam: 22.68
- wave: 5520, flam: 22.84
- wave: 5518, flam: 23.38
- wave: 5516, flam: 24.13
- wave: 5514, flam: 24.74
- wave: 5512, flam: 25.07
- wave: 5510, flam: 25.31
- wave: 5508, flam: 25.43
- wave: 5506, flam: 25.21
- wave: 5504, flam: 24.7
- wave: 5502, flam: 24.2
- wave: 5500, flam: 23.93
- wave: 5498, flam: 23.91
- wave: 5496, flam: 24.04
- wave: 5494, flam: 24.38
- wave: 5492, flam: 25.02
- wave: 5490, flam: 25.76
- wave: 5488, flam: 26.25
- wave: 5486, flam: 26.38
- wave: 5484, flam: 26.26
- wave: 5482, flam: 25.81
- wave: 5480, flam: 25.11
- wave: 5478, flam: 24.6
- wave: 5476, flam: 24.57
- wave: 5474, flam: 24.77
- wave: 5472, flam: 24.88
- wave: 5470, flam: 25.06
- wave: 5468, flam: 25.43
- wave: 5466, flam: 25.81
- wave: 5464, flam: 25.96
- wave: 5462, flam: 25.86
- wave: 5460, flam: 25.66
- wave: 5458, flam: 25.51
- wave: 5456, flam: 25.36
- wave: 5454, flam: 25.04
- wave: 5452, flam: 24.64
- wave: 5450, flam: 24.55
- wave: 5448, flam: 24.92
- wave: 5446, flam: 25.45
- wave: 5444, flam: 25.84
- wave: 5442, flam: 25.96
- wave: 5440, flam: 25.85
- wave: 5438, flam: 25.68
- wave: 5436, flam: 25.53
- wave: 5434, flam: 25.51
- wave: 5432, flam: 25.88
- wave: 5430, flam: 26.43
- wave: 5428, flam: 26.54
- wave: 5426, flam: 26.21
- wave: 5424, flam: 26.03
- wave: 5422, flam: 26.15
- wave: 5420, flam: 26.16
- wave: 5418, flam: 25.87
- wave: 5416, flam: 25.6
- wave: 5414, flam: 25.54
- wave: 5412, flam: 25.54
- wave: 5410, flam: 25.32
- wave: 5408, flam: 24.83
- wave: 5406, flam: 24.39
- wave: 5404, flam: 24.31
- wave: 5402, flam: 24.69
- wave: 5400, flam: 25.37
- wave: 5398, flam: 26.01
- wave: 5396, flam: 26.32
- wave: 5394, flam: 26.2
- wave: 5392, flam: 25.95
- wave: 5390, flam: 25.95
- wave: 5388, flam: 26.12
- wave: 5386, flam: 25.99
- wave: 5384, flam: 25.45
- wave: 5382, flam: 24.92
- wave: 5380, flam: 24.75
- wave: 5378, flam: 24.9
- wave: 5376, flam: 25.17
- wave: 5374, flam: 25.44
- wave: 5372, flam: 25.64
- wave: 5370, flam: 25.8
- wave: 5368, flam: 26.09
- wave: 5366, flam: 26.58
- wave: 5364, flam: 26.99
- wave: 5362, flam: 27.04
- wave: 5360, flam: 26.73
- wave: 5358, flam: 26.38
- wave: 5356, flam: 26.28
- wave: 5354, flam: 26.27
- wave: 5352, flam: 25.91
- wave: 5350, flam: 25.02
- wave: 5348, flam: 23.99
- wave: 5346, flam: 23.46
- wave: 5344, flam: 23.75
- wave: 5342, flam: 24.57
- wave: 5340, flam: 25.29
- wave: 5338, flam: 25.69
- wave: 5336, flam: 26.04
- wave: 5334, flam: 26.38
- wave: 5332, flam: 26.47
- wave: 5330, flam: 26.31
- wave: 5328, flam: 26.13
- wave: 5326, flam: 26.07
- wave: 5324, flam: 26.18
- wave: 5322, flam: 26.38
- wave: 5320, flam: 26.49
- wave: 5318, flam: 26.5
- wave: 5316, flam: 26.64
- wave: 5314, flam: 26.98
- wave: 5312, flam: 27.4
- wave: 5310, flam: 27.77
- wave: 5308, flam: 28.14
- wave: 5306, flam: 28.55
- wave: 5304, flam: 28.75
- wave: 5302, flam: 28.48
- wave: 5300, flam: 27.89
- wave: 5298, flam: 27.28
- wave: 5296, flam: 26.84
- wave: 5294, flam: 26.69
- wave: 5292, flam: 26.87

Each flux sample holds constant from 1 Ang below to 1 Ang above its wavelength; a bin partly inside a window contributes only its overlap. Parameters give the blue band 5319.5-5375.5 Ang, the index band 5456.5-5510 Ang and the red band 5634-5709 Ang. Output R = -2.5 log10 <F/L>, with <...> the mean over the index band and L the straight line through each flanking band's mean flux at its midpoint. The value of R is 0.07 mag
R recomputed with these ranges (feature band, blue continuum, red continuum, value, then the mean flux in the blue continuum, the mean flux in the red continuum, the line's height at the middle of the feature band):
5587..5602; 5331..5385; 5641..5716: 0.06 mag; 25.6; 28.6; 27.8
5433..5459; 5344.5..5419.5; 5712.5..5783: 0.04 mag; 25.6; 29.5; 26.3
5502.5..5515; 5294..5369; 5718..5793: 0.11 mag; 26.4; 29.6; 27.7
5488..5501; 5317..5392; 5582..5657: 0.07 mag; 25.8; 26.6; 26.2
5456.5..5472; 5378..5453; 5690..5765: 0.03 mag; 25.6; 29.7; 26.2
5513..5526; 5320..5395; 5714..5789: 0.17 mag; 25.7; 29.5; 27.3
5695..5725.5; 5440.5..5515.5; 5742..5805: -0.03 mag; 25.2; 29.4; 28.5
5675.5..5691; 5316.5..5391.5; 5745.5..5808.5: -0.01 mag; 25.8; 29.4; 28.6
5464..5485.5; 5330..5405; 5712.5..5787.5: 0.06 mag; 25.6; 29.5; 26.7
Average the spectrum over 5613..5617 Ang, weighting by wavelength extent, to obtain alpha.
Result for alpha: 28.4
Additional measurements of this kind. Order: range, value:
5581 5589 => 24.9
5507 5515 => 25.1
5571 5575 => 25.3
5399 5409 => 24.7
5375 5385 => 25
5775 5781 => 29.4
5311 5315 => 27.2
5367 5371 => 25.9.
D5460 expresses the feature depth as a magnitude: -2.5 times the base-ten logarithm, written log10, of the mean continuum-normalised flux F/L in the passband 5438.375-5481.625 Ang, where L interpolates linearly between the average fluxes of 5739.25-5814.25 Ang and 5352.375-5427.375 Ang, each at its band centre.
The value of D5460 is 0.05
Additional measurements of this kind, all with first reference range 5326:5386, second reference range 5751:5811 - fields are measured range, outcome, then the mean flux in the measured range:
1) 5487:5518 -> 0.09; 24.8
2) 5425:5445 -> 0.02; 25.9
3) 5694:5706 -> -0.09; 31.1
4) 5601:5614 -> 0.04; 26.8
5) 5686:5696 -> -0.07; 30.5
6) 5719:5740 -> -0.02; 29.5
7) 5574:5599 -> 0.08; 25.6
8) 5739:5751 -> -0.06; 30.7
